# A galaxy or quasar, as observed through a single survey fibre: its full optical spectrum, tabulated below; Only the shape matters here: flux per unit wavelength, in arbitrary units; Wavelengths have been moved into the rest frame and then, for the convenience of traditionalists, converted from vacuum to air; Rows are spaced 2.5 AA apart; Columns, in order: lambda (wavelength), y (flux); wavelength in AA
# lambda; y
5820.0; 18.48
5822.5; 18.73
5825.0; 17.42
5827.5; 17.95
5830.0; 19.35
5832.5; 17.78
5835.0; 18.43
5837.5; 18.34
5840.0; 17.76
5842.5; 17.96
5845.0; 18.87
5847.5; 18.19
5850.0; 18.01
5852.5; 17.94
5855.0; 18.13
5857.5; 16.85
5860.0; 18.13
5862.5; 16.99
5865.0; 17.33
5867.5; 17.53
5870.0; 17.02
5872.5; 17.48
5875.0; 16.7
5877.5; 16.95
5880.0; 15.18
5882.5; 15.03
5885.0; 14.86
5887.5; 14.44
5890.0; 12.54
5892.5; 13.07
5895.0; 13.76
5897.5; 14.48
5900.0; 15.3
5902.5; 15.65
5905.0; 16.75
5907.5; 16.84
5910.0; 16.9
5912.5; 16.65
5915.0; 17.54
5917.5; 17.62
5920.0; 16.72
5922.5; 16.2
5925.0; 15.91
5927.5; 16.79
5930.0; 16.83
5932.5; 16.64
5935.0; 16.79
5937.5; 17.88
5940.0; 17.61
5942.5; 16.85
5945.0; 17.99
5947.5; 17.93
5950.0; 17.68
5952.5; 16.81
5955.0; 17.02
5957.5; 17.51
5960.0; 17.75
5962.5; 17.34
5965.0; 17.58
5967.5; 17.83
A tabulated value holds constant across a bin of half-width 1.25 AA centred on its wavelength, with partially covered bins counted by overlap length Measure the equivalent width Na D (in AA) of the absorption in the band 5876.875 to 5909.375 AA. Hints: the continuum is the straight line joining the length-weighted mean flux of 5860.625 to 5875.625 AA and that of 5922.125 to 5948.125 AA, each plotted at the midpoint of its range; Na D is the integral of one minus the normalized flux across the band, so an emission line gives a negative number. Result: 4.12 AA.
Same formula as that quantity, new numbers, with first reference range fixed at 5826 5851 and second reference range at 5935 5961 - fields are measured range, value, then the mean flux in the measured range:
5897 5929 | 2.27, 16.5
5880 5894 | 2.99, 14.1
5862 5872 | 0.44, 17.3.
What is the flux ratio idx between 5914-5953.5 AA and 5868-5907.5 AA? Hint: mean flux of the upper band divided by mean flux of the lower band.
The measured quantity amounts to 1.11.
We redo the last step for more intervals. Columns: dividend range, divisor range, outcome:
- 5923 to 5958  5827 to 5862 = 0.95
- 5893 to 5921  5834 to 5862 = 0.89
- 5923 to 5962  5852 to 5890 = 1.04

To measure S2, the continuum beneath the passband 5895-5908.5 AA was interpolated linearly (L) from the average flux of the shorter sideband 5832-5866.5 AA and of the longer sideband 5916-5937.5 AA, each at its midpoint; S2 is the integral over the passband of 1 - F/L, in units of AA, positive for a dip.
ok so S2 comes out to 1.21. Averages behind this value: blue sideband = 17.9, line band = 15.6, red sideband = 16.8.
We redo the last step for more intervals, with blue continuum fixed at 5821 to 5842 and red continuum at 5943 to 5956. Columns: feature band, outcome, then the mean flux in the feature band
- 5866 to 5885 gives 1.6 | 16.5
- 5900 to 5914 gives 1.0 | 16.5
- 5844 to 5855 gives -0.1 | 18.2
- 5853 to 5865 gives 0.3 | 17.5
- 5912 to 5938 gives 1.1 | 16.8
